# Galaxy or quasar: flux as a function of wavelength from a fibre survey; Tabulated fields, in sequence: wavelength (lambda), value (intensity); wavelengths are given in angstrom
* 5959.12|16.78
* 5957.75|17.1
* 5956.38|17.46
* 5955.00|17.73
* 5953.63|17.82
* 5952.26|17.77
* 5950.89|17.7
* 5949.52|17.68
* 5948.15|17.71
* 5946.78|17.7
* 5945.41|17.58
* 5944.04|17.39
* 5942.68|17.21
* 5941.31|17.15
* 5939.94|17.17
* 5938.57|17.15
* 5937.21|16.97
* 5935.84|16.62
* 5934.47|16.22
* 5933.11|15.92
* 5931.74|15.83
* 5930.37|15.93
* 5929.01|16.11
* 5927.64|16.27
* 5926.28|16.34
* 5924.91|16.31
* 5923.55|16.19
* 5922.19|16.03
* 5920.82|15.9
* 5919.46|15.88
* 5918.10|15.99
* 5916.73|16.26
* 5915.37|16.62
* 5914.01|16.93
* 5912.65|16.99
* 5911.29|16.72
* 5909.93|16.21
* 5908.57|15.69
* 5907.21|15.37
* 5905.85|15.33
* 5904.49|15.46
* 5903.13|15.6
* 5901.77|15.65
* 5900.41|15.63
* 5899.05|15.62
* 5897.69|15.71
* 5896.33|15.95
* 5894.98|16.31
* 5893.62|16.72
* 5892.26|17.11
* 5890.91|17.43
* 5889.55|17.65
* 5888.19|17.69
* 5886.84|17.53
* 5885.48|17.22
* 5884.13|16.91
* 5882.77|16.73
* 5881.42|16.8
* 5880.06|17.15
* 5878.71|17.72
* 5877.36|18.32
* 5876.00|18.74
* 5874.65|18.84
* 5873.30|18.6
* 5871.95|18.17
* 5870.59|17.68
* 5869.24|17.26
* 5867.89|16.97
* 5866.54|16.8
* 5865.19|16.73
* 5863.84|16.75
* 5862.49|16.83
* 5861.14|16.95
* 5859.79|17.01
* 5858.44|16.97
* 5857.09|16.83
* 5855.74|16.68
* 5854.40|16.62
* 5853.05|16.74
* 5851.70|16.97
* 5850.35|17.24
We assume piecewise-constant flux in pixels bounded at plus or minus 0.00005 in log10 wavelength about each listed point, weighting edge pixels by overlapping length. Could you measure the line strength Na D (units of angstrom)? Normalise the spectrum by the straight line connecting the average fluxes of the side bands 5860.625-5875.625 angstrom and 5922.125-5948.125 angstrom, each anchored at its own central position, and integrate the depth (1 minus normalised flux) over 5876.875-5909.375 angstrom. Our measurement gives 1.2 angstrom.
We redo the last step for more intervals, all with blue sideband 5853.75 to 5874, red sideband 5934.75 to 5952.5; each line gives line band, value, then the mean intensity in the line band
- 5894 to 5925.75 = 2.25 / 16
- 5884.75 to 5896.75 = 0.08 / 17.1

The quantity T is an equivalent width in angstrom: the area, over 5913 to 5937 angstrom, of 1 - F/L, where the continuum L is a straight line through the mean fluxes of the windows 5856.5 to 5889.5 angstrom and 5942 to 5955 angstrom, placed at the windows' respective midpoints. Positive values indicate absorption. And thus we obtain 1.82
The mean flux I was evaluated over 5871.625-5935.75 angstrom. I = 16.6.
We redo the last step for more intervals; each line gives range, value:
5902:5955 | 16.6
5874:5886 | 17.6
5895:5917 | 16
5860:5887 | 17.4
